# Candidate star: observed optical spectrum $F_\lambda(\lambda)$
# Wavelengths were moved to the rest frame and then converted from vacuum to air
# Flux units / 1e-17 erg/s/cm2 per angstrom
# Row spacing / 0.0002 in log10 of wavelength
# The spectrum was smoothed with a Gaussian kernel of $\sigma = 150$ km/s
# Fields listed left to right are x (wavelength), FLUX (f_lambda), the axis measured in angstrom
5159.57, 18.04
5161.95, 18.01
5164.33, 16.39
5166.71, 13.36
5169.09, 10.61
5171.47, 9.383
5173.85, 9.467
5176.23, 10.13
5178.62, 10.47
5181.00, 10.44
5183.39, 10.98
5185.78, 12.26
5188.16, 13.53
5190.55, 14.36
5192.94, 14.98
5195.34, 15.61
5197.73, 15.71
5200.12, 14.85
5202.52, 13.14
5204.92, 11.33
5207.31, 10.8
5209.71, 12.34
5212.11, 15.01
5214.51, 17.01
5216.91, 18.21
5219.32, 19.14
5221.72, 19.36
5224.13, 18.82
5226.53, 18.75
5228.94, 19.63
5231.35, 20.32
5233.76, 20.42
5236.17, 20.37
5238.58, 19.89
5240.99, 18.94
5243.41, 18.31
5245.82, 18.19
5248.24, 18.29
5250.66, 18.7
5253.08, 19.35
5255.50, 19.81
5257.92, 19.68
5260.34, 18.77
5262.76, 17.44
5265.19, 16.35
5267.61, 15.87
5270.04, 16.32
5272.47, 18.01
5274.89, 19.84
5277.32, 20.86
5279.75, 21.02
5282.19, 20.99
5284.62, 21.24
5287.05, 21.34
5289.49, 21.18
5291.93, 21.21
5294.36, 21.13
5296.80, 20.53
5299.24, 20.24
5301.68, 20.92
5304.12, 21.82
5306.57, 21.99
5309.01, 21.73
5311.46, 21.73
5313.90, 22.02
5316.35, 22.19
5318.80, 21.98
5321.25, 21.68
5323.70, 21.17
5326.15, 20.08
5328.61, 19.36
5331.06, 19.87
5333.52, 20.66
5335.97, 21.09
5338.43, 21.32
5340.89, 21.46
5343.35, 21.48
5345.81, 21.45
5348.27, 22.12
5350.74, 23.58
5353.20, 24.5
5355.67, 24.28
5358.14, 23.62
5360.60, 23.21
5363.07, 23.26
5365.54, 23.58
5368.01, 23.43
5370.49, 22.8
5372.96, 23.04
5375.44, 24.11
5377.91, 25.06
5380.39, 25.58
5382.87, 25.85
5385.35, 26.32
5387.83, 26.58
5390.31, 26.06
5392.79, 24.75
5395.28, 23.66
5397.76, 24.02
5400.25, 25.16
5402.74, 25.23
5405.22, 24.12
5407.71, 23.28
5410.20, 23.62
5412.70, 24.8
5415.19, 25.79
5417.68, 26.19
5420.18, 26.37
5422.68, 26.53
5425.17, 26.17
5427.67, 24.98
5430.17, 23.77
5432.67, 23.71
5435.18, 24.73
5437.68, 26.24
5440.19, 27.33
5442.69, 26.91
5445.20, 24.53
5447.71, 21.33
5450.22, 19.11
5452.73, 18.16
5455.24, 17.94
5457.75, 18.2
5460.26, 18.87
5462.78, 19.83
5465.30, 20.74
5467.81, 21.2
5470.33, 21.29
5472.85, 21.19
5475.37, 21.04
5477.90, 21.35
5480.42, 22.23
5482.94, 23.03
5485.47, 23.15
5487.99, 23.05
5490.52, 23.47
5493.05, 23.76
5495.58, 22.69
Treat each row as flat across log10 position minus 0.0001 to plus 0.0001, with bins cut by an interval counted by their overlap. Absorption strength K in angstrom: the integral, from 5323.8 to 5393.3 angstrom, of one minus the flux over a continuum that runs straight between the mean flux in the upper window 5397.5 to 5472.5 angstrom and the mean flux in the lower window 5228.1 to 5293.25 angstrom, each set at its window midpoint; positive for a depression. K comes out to -4.9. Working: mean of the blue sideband 19.3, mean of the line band 23.1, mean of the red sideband 23.3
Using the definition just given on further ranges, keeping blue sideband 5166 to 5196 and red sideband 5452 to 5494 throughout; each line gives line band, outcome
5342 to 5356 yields -4.6 angstrom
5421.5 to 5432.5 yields -3.1 angstrom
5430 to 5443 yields -3.6 angstrom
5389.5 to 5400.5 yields -3.5 angstrom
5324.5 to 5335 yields -2.2 angstrom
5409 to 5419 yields -3.0 angstrom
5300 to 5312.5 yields -4.5 angstrom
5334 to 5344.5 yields -2.7 angstrom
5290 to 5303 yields -4.4 angstrom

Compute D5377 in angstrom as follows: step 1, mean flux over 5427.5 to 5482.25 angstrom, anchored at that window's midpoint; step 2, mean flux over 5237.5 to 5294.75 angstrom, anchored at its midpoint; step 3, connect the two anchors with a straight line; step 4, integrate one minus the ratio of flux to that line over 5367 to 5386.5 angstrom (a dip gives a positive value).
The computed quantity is -3.4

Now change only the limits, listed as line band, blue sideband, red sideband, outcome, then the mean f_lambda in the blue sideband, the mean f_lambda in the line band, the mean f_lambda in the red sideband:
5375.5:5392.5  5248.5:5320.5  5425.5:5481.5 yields -3.5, 20.1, 25.7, 22.1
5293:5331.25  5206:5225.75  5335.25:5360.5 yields -0.6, 16.4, 21.2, 22.6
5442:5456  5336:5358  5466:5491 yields 0.6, 22.5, 21.2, 22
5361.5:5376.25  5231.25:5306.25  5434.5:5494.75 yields -1.8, 19.6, 23.3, 22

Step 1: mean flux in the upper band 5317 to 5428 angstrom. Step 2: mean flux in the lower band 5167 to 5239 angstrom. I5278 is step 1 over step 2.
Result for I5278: 1.6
